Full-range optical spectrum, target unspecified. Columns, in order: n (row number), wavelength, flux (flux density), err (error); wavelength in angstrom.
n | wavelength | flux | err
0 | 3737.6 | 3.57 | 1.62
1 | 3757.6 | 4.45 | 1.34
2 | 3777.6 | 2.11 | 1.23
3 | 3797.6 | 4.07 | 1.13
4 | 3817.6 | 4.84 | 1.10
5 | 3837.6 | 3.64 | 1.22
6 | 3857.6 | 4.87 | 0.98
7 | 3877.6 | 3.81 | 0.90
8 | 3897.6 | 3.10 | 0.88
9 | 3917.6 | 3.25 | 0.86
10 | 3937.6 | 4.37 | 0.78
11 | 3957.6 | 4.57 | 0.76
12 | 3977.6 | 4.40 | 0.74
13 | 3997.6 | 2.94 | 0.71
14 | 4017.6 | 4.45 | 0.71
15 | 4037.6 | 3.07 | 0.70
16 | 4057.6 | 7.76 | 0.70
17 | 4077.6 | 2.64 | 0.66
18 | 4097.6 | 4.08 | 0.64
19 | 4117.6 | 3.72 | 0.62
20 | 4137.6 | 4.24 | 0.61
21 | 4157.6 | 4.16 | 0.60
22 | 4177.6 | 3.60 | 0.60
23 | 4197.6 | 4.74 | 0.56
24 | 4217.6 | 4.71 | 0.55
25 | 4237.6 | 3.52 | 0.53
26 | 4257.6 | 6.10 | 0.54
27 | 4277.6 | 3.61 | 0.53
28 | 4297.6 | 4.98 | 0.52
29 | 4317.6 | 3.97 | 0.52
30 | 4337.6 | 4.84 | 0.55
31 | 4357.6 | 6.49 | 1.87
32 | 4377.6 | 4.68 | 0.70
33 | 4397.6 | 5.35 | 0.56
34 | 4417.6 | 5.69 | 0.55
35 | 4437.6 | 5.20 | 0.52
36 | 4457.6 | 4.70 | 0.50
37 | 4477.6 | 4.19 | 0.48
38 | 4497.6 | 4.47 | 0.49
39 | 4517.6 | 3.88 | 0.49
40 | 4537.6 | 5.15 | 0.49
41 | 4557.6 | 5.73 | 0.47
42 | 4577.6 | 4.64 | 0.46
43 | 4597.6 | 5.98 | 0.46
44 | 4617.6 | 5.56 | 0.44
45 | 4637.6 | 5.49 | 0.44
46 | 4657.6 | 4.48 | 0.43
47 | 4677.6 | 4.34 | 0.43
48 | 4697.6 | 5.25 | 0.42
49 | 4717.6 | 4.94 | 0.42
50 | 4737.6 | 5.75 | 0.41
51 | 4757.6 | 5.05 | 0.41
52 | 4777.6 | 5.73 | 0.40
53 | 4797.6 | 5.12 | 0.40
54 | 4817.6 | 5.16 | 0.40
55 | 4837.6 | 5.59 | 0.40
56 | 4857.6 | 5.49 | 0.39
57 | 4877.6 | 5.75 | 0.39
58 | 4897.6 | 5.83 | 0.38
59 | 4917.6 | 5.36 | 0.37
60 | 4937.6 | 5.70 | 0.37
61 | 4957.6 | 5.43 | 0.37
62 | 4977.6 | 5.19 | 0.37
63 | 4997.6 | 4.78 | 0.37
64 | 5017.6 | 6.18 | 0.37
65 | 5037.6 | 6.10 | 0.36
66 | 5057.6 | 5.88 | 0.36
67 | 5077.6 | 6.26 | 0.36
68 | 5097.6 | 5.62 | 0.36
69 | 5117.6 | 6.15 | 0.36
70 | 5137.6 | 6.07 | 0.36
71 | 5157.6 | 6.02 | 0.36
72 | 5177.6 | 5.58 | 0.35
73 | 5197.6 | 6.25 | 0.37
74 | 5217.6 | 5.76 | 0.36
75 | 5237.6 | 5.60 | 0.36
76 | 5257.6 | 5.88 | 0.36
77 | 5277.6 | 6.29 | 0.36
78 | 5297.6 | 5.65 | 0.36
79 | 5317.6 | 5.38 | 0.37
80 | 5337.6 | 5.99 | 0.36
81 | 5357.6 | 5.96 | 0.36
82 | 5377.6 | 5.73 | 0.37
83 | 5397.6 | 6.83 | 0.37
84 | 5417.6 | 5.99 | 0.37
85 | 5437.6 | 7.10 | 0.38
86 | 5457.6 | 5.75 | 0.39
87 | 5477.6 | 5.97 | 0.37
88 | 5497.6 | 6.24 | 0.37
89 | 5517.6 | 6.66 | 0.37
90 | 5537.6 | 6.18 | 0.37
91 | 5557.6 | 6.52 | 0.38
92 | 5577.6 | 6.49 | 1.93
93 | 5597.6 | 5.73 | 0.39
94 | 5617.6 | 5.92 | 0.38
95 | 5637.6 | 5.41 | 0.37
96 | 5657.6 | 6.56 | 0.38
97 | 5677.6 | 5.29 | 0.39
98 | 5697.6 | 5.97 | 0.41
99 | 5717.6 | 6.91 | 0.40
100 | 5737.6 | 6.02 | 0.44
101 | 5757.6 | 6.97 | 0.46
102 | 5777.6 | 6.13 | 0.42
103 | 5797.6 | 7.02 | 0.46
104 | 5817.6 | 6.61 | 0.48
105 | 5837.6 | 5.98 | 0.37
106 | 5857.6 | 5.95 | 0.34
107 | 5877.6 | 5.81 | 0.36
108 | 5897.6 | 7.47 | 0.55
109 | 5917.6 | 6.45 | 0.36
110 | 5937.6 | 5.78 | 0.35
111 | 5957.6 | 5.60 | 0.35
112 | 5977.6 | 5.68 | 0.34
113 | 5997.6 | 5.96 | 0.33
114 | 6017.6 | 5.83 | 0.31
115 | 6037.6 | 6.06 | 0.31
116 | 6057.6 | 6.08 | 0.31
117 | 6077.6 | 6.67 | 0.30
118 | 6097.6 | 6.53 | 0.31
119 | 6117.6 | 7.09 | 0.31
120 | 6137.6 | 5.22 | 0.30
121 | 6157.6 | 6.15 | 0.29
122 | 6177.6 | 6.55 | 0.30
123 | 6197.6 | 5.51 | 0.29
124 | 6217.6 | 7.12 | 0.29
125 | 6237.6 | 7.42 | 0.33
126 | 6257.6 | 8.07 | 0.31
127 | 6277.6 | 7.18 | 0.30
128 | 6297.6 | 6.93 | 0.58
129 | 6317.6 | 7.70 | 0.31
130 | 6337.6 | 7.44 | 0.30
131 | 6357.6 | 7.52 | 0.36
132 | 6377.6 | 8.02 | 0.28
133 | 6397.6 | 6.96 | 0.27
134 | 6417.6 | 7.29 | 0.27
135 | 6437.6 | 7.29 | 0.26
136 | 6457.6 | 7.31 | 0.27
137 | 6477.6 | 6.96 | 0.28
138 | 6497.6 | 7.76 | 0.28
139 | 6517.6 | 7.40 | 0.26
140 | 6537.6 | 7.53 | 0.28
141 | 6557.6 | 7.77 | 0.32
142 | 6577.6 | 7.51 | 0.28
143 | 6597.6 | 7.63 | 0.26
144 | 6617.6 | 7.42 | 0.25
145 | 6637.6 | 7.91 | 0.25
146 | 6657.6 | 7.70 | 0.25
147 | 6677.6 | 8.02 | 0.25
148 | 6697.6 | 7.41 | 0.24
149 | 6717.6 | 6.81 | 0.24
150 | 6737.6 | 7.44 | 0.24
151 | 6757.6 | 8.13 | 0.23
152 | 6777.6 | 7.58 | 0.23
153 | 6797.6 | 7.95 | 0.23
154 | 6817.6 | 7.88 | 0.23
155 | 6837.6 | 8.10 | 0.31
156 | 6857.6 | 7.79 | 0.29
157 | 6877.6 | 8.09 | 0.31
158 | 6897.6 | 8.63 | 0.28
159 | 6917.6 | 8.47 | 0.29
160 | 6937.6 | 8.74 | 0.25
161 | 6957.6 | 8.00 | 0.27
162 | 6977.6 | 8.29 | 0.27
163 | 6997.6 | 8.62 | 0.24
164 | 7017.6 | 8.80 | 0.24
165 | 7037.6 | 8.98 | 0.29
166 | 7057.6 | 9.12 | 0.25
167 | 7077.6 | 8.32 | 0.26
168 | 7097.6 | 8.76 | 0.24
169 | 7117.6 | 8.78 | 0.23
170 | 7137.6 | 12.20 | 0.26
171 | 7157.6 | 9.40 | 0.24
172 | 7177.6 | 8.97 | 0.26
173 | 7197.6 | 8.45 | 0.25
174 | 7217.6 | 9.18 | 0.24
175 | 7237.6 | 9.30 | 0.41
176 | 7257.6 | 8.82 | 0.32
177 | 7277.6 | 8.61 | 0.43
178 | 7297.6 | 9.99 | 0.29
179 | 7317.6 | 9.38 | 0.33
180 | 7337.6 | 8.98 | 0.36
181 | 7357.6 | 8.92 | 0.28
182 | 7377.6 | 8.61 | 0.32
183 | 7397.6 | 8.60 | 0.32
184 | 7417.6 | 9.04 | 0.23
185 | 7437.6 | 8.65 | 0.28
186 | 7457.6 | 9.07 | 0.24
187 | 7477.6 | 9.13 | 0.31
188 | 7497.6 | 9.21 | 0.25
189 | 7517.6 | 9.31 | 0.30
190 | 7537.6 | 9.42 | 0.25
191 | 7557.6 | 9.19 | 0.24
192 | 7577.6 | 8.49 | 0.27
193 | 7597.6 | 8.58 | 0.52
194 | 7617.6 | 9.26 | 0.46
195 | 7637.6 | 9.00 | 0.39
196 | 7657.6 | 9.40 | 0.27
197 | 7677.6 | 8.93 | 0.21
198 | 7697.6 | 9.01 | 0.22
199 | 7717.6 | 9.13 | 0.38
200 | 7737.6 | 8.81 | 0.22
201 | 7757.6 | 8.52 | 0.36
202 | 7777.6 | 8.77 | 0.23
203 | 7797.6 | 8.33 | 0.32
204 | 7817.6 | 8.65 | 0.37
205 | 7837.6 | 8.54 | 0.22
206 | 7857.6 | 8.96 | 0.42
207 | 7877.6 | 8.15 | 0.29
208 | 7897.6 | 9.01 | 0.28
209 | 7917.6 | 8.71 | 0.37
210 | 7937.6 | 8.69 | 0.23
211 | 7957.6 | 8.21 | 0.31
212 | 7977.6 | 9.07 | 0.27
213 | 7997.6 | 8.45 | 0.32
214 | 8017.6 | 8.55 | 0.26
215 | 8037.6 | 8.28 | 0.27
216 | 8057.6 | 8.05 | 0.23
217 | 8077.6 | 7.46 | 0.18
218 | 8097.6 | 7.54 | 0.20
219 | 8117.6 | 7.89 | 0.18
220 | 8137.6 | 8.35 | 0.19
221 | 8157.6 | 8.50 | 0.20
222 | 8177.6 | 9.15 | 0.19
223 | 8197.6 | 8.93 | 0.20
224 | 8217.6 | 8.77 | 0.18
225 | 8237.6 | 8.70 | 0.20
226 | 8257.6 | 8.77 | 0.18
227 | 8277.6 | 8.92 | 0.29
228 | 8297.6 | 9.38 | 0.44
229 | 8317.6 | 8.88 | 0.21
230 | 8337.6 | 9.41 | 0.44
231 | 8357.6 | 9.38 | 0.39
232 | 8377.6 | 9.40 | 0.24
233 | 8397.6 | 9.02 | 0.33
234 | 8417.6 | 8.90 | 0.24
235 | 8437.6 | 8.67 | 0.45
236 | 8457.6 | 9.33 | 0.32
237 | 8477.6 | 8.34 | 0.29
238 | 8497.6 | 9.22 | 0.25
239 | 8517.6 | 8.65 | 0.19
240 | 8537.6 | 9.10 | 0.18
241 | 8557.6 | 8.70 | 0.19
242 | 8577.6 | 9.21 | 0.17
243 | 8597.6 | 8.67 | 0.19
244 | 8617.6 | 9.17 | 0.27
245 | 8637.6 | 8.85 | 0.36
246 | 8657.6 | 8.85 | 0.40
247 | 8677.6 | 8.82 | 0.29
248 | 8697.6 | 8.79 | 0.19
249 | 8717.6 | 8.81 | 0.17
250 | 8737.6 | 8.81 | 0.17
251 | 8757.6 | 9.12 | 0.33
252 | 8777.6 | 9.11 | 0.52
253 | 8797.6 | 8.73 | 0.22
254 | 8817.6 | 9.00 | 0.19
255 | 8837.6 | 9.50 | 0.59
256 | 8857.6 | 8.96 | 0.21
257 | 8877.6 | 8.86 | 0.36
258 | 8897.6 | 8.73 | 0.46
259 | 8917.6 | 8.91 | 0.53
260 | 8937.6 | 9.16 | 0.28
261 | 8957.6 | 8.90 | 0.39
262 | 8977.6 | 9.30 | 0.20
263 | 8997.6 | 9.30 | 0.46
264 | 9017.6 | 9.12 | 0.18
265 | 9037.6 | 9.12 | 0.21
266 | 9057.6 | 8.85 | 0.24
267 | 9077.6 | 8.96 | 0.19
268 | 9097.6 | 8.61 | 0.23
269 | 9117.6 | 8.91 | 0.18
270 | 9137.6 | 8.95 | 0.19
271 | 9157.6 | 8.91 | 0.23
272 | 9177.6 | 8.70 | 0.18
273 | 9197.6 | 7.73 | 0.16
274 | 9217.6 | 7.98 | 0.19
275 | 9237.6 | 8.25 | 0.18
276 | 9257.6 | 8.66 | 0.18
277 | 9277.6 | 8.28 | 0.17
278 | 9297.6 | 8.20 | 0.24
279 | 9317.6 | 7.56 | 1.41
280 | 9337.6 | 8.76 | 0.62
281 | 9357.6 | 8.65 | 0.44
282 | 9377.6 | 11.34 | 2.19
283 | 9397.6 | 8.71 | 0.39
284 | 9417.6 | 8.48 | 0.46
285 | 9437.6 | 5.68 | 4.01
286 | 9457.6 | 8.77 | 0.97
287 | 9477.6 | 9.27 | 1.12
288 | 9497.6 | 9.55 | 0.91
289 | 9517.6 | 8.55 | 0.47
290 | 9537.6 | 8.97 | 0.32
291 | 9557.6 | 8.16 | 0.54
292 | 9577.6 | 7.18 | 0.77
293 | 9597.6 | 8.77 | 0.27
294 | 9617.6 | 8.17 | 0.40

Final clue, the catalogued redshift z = 0.561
